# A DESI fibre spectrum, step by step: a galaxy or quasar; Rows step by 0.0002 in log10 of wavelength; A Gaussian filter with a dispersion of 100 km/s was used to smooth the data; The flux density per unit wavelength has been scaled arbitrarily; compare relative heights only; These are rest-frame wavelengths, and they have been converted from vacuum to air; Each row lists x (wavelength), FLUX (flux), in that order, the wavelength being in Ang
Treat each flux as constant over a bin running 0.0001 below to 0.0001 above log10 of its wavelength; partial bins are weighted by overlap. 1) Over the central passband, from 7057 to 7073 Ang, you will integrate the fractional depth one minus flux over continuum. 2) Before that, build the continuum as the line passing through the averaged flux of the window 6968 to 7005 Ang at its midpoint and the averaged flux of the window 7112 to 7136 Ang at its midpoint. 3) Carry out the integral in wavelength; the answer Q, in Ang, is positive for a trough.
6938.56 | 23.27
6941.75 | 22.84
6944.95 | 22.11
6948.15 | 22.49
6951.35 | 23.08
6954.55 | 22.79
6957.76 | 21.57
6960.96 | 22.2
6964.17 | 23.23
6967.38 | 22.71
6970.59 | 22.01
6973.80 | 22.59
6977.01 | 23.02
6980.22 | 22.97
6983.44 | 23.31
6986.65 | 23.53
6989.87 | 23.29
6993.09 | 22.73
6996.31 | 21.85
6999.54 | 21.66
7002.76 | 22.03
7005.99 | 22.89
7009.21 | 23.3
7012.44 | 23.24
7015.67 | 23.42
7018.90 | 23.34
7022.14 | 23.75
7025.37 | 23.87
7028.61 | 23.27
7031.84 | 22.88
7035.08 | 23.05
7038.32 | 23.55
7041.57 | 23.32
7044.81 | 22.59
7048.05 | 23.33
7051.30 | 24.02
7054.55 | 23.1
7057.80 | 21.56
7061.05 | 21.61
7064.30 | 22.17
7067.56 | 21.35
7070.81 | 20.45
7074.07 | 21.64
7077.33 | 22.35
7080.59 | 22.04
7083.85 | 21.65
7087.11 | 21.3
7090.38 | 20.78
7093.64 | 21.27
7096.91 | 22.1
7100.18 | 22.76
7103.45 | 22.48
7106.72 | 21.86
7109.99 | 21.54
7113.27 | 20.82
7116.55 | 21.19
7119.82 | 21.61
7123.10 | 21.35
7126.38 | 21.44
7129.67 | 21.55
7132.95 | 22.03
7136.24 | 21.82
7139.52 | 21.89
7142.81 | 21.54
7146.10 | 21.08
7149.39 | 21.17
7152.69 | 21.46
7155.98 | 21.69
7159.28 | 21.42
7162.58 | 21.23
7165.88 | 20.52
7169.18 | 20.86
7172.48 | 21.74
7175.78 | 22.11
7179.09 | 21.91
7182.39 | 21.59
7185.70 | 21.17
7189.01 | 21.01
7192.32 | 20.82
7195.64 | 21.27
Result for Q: 0.39 Ang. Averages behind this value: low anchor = 22.6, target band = 21.4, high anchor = 21.5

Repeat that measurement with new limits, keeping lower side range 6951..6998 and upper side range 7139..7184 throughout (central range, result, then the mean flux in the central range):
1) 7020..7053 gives -1.6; 23.4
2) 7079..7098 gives 0.4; 21.5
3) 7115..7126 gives 0.2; 21.4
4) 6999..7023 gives -0.6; 23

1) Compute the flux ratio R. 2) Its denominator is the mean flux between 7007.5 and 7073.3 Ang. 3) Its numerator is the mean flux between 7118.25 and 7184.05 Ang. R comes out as 0.94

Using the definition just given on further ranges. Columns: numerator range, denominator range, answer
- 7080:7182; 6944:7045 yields 0.94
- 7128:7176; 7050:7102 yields 0.98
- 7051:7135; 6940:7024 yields 0.95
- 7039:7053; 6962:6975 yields 1.03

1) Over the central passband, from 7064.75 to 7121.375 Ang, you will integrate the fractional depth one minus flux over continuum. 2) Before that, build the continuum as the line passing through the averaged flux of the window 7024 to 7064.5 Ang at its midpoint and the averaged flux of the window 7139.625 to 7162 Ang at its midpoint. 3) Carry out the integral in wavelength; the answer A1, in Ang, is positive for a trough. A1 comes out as 1.6 Ang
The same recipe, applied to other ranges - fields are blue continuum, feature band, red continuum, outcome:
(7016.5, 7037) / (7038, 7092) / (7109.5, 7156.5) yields 1.33 Ang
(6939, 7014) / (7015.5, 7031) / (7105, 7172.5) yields -0.83 Ang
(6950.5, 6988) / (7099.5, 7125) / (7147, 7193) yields 0.10 Ang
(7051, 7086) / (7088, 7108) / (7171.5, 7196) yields -0.06 Ang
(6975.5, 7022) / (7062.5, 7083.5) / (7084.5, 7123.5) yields 0.31 Ang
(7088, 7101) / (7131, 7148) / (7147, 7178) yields -0.17 Ang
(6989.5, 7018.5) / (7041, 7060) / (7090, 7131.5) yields -0.59 Ang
